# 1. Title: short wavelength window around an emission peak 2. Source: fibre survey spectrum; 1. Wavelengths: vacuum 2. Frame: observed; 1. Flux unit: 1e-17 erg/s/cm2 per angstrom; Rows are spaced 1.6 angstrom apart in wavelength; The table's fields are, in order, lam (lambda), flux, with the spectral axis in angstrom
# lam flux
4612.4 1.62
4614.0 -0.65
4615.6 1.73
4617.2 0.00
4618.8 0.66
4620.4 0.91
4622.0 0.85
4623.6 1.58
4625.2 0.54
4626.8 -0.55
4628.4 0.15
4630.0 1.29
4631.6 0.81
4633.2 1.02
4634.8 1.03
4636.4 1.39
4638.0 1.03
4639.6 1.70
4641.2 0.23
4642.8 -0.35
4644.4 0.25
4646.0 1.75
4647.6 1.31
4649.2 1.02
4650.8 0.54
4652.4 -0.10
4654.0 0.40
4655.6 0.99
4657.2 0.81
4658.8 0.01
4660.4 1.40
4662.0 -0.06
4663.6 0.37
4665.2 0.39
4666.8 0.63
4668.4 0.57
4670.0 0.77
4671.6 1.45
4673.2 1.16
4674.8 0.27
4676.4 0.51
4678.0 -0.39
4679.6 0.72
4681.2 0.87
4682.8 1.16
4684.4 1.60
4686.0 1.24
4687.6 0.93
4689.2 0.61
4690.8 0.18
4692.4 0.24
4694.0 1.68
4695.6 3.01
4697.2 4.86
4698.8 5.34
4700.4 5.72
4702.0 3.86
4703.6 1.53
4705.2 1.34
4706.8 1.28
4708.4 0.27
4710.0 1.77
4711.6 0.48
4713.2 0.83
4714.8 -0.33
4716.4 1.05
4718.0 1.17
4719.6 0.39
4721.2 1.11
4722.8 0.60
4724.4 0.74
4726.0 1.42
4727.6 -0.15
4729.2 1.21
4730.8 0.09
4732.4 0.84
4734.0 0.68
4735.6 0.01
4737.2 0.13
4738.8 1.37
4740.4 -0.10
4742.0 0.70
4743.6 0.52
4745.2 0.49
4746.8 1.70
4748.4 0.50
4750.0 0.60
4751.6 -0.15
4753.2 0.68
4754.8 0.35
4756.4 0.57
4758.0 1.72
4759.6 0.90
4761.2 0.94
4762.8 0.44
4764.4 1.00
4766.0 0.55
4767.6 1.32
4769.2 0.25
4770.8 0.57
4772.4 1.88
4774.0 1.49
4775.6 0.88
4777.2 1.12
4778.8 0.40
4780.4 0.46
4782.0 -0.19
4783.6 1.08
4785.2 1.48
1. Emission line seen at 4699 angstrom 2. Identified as [O II] 3727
